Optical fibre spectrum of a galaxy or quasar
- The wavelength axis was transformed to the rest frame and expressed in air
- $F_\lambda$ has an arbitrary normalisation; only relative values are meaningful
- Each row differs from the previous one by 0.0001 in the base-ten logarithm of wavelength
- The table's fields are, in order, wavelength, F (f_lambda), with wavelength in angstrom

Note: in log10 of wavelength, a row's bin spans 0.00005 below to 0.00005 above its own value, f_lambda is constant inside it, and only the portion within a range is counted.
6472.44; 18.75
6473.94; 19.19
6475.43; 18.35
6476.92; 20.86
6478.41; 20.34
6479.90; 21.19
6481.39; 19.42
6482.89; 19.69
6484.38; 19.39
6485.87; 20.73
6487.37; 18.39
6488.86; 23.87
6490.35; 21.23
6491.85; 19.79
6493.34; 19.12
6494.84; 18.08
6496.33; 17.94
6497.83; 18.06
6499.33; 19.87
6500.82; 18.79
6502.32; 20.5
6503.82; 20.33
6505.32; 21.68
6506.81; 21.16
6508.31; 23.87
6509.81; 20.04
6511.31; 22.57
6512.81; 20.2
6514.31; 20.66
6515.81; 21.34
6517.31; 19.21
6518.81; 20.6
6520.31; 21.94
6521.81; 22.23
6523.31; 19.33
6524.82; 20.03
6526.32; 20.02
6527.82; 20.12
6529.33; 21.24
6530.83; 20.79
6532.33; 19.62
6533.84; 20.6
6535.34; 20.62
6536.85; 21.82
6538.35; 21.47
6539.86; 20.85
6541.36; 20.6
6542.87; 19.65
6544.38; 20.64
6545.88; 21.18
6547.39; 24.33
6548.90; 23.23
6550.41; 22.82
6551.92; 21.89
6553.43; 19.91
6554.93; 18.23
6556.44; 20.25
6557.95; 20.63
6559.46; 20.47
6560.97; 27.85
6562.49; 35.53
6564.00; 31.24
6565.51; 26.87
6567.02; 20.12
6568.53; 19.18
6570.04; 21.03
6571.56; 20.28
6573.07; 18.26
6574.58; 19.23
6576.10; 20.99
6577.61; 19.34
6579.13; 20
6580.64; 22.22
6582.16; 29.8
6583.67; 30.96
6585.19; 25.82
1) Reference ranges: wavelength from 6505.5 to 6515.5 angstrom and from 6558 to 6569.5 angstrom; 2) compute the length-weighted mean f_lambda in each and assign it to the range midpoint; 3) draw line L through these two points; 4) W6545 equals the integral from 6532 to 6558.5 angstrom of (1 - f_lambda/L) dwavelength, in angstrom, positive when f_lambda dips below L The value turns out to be 3.3 angstrom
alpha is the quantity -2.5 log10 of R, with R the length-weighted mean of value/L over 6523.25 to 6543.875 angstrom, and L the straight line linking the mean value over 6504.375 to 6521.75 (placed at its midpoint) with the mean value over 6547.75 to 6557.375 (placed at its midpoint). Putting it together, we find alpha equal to 0.04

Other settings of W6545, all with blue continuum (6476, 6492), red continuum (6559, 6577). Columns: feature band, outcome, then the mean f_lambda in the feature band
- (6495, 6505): 0.83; 19.3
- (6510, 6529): 0.90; 20.7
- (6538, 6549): 0.57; 21.4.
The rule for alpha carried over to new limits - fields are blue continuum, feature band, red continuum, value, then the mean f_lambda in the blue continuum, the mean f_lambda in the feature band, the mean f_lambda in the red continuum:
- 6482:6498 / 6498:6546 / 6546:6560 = -0.01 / 19.7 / 20.7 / 21.3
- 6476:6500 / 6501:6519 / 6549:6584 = -0.01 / 19.9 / 21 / 22.8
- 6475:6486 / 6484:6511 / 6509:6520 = 0.01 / 20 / 20.2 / 20.7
